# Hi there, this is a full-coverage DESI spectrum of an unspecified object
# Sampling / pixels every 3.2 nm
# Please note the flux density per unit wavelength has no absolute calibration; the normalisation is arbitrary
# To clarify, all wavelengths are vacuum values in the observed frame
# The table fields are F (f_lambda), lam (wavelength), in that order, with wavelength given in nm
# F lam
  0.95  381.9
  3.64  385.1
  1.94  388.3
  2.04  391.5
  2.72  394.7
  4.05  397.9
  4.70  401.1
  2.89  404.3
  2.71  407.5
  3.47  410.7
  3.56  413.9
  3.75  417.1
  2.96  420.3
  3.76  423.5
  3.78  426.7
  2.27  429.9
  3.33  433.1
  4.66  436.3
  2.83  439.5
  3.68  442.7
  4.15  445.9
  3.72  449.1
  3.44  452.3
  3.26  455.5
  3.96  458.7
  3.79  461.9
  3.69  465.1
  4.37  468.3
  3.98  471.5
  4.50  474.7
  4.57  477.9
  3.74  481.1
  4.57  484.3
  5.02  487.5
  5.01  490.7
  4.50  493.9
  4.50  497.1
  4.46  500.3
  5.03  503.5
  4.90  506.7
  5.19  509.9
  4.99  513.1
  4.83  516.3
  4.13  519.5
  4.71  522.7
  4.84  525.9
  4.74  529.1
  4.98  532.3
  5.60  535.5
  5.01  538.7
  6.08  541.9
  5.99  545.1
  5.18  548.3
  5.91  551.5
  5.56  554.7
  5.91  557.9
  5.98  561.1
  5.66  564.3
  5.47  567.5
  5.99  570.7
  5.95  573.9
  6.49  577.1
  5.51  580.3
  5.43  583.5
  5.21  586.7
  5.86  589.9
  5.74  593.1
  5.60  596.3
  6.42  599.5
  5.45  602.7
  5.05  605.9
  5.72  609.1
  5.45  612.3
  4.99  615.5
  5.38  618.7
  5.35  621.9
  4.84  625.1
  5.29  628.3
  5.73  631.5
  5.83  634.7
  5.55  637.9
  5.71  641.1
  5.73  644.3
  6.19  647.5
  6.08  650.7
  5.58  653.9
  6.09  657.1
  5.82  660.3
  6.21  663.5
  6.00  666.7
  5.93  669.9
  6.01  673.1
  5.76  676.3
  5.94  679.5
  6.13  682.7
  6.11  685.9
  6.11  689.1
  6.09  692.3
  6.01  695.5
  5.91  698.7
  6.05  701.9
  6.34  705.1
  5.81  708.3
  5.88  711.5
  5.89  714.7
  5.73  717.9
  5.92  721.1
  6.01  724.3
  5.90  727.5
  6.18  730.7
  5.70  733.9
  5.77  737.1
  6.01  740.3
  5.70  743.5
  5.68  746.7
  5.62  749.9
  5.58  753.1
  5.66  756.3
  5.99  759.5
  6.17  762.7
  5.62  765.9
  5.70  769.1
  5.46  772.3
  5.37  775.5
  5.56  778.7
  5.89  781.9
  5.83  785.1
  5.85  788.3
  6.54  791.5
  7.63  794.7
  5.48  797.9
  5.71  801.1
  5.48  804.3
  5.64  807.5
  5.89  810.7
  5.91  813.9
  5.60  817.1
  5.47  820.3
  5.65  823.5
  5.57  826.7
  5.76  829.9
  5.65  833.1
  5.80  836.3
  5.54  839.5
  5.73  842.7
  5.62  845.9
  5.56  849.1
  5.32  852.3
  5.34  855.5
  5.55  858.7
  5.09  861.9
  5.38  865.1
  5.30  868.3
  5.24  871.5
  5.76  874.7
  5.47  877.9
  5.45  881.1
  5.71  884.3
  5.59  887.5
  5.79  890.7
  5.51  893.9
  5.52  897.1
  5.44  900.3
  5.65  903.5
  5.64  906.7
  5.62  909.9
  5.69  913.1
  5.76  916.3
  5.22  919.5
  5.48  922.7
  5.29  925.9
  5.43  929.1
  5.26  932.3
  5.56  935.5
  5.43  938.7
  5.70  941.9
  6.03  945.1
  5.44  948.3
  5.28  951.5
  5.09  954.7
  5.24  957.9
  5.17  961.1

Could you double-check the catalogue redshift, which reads 0.21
